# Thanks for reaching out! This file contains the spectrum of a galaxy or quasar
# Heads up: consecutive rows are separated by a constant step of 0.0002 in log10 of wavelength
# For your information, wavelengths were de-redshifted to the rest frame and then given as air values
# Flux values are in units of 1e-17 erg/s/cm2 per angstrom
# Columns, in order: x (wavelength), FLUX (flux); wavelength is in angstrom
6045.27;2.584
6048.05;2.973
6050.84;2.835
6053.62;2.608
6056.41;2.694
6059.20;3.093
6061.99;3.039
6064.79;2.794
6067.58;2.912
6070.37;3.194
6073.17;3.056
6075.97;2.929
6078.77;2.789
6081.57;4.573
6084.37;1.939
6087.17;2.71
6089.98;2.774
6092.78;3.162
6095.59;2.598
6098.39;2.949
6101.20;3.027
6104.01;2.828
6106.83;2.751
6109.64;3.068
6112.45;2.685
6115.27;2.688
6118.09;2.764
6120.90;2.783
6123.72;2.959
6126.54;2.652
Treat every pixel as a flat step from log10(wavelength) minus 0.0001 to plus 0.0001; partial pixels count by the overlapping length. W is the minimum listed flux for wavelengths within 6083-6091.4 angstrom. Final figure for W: 1.939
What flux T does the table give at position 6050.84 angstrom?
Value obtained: 2.835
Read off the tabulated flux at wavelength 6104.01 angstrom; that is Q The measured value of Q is 2.828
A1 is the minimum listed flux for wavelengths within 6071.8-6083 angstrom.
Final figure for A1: 2.789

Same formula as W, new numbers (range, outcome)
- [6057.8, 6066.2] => 2.794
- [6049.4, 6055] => 2.608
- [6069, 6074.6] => 3.056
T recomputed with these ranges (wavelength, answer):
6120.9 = 2.783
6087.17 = 2.71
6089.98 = 2.774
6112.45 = 2.685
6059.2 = 3.093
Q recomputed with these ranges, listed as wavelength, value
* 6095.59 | 2.598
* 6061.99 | 3.039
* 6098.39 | 2.949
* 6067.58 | 2.912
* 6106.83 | 2.751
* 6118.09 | 2.764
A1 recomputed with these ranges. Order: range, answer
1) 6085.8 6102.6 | 2.598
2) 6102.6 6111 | 2.751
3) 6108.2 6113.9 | 2.685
